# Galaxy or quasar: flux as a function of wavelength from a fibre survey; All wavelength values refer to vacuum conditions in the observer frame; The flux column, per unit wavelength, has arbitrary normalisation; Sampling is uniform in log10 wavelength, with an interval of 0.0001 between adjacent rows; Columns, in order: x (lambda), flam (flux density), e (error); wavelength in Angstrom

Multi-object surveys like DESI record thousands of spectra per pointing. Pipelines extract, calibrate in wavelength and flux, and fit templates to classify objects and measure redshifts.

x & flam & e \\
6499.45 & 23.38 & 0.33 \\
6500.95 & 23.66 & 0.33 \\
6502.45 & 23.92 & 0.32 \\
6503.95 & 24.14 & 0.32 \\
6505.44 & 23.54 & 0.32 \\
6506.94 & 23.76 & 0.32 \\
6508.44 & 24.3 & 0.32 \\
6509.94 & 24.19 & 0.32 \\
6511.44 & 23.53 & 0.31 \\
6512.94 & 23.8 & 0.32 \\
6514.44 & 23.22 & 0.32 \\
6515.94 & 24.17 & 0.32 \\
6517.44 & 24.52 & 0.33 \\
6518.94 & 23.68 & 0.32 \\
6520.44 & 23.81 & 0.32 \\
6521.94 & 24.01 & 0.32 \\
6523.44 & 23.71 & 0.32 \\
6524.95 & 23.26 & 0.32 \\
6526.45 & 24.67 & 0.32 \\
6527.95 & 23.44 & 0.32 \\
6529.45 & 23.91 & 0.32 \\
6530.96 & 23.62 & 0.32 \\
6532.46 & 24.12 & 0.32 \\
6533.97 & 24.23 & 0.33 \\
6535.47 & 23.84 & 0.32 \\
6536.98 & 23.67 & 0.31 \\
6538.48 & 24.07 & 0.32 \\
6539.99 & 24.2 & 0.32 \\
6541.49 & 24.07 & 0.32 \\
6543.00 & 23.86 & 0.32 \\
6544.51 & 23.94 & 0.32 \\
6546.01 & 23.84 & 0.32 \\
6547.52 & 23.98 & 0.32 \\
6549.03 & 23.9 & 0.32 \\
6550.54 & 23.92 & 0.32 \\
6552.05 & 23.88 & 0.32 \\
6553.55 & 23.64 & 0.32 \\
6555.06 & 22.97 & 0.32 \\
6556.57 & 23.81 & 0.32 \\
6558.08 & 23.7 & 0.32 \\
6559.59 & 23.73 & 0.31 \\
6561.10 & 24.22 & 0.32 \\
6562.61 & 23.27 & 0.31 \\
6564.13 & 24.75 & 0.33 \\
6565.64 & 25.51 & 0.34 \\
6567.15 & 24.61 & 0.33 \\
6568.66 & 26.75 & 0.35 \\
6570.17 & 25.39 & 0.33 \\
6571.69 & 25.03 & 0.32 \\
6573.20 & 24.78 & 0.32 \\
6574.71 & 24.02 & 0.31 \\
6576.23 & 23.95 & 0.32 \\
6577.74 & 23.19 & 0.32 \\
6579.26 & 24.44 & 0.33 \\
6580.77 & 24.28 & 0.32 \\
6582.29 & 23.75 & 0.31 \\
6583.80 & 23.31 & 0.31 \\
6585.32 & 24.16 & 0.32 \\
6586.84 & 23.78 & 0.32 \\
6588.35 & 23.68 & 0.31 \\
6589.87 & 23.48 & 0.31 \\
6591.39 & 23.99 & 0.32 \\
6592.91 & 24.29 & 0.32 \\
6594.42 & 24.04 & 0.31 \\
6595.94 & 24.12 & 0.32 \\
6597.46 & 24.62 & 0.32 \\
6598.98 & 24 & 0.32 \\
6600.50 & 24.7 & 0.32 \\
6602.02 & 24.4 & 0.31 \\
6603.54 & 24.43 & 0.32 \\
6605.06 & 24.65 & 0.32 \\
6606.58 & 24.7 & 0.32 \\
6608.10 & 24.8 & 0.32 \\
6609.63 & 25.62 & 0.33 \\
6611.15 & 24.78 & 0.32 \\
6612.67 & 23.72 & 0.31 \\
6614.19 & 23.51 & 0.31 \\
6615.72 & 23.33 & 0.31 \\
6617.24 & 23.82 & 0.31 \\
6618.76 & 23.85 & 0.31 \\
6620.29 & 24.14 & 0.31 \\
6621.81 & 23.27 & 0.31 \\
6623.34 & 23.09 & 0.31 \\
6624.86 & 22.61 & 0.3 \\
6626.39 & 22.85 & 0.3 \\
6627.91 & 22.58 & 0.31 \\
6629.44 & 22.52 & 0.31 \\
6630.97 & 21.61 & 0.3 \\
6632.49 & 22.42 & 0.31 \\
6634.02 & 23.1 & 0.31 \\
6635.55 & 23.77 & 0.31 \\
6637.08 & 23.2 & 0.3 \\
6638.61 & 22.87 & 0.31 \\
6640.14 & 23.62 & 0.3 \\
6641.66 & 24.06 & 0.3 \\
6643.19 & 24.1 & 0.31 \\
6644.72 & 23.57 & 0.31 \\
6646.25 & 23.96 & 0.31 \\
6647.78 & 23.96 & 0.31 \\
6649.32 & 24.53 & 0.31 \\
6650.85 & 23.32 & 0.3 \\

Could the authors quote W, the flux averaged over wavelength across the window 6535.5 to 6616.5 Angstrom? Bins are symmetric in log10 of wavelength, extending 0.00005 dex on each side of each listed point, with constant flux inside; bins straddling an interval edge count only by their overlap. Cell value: 24.2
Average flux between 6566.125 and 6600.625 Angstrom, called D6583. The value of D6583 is 24.3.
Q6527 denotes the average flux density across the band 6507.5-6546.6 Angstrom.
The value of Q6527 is 23.9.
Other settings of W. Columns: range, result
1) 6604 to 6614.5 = 24.6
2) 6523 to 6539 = 23.9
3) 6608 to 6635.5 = 23.4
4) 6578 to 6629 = 23.9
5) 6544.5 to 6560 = 23.8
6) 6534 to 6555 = 23.9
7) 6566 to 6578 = 24.8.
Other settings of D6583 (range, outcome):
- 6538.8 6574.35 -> 24.2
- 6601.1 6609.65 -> 24.7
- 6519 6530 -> 23.8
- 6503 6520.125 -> 23.9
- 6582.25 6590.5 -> 23.7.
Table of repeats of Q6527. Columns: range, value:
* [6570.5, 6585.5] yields 24.1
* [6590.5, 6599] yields 24.2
